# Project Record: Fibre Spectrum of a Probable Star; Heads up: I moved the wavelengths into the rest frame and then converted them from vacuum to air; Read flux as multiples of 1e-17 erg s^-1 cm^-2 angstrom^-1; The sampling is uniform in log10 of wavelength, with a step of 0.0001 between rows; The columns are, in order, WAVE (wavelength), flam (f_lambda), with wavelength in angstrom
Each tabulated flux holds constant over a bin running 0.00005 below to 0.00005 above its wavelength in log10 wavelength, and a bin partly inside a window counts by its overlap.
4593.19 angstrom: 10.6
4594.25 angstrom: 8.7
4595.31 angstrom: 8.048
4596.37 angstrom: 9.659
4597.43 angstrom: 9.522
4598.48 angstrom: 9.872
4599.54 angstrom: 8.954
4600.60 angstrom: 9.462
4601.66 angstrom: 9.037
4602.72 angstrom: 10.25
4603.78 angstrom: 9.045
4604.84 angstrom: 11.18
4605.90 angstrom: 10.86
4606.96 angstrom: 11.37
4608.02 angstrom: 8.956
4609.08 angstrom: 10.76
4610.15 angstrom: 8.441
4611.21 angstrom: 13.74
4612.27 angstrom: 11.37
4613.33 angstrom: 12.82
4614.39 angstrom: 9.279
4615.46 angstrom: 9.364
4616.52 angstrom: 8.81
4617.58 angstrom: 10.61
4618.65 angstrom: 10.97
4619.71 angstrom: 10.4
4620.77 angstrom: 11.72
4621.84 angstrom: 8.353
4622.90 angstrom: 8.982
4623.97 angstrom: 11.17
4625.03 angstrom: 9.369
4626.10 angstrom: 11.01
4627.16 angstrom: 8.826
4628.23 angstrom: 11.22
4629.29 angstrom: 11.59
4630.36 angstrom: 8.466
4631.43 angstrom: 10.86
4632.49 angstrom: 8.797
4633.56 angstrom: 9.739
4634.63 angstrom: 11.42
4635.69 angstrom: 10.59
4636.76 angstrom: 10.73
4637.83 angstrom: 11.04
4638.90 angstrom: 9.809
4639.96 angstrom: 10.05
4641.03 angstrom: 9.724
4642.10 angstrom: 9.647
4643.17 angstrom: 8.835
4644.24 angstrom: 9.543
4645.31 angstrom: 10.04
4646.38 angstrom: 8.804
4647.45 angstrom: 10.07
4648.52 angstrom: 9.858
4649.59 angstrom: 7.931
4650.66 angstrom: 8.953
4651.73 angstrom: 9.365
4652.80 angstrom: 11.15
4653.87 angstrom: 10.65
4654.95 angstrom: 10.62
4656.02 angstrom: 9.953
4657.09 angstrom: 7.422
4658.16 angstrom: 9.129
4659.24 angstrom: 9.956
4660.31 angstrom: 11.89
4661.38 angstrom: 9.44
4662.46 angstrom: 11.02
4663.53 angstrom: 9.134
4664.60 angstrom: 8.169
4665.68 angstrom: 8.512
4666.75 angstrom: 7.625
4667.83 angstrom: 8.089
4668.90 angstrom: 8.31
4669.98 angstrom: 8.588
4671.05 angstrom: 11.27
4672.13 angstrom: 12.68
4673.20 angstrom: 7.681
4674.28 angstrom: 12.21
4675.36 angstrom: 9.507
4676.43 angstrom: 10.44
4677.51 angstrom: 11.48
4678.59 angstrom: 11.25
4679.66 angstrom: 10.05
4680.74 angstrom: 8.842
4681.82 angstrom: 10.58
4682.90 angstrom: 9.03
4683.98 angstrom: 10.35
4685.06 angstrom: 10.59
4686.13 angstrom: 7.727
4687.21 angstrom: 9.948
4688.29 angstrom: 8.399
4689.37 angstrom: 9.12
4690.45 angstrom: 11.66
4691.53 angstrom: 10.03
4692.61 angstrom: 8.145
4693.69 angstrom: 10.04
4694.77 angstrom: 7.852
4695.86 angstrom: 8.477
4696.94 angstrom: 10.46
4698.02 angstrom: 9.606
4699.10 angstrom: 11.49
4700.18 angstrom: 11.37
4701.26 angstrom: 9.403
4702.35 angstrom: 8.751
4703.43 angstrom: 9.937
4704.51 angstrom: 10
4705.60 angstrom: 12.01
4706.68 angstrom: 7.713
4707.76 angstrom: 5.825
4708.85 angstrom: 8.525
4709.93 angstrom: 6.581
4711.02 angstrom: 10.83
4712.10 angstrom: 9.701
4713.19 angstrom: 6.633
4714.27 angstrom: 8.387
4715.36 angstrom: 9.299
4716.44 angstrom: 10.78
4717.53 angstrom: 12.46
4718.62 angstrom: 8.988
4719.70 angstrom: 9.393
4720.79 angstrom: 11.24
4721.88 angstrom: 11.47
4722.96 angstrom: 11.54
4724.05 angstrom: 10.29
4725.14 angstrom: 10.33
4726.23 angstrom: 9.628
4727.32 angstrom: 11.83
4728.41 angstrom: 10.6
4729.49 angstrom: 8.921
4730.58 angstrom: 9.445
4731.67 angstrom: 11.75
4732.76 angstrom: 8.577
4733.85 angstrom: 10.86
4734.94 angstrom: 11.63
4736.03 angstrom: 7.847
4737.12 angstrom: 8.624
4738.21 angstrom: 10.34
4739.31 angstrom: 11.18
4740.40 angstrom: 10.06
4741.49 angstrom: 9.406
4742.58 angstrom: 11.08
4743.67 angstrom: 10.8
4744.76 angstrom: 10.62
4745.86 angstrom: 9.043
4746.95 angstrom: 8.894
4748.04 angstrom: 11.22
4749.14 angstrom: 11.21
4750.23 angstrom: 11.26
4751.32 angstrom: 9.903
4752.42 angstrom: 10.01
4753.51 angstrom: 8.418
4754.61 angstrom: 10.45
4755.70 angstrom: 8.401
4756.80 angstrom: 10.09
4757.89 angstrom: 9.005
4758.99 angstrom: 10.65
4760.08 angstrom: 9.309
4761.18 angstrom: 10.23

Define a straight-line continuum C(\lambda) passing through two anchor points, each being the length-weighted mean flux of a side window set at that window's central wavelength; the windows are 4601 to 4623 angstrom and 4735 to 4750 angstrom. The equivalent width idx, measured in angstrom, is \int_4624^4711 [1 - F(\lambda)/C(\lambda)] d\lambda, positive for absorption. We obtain 4.5 angstrom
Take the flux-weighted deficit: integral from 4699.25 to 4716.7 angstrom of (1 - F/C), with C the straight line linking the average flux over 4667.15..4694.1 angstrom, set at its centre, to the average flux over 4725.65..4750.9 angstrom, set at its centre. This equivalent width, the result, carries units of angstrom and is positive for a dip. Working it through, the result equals 1.5 angstrom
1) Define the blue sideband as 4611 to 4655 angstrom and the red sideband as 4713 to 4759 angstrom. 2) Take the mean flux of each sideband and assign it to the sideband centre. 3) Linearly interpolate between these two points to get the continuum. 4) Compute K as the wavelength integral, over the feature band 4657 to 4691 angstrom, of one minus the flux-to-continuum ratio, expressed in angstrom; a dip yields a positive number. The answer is 1.28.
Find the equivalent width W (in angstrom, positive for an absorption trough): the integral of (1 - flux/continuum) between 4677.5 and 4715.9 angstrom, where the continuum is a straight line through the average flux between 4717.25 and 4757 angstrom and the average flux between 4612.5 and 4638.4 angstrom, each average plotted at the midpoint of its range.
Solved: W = 3.0 angstrom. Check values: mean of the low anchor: 10.3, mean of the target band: 9.42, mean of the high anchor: 10.2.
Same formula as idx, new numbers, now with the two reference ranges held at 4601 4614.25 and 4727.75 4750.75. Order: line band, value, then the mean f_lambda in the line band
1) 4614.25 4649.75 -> 1.9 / 9.96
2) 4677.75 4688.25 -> 0.6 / 9.8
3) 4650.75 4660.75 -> 0.5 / 9.95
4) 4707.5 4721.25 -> 1.4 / 9.18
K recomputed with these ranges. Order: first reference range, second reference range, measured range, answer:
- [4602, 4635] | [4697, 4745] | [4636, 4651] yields 0.8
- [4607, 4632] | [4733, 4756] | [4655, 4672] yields 1.5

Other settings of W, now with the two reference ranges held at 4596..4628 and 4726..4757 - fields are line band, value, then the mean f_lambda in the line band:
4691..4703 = 0.6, 9.6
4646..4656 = 0.4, 9.74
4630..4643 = 0.1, 10.1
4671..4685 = -0.4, 10.4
